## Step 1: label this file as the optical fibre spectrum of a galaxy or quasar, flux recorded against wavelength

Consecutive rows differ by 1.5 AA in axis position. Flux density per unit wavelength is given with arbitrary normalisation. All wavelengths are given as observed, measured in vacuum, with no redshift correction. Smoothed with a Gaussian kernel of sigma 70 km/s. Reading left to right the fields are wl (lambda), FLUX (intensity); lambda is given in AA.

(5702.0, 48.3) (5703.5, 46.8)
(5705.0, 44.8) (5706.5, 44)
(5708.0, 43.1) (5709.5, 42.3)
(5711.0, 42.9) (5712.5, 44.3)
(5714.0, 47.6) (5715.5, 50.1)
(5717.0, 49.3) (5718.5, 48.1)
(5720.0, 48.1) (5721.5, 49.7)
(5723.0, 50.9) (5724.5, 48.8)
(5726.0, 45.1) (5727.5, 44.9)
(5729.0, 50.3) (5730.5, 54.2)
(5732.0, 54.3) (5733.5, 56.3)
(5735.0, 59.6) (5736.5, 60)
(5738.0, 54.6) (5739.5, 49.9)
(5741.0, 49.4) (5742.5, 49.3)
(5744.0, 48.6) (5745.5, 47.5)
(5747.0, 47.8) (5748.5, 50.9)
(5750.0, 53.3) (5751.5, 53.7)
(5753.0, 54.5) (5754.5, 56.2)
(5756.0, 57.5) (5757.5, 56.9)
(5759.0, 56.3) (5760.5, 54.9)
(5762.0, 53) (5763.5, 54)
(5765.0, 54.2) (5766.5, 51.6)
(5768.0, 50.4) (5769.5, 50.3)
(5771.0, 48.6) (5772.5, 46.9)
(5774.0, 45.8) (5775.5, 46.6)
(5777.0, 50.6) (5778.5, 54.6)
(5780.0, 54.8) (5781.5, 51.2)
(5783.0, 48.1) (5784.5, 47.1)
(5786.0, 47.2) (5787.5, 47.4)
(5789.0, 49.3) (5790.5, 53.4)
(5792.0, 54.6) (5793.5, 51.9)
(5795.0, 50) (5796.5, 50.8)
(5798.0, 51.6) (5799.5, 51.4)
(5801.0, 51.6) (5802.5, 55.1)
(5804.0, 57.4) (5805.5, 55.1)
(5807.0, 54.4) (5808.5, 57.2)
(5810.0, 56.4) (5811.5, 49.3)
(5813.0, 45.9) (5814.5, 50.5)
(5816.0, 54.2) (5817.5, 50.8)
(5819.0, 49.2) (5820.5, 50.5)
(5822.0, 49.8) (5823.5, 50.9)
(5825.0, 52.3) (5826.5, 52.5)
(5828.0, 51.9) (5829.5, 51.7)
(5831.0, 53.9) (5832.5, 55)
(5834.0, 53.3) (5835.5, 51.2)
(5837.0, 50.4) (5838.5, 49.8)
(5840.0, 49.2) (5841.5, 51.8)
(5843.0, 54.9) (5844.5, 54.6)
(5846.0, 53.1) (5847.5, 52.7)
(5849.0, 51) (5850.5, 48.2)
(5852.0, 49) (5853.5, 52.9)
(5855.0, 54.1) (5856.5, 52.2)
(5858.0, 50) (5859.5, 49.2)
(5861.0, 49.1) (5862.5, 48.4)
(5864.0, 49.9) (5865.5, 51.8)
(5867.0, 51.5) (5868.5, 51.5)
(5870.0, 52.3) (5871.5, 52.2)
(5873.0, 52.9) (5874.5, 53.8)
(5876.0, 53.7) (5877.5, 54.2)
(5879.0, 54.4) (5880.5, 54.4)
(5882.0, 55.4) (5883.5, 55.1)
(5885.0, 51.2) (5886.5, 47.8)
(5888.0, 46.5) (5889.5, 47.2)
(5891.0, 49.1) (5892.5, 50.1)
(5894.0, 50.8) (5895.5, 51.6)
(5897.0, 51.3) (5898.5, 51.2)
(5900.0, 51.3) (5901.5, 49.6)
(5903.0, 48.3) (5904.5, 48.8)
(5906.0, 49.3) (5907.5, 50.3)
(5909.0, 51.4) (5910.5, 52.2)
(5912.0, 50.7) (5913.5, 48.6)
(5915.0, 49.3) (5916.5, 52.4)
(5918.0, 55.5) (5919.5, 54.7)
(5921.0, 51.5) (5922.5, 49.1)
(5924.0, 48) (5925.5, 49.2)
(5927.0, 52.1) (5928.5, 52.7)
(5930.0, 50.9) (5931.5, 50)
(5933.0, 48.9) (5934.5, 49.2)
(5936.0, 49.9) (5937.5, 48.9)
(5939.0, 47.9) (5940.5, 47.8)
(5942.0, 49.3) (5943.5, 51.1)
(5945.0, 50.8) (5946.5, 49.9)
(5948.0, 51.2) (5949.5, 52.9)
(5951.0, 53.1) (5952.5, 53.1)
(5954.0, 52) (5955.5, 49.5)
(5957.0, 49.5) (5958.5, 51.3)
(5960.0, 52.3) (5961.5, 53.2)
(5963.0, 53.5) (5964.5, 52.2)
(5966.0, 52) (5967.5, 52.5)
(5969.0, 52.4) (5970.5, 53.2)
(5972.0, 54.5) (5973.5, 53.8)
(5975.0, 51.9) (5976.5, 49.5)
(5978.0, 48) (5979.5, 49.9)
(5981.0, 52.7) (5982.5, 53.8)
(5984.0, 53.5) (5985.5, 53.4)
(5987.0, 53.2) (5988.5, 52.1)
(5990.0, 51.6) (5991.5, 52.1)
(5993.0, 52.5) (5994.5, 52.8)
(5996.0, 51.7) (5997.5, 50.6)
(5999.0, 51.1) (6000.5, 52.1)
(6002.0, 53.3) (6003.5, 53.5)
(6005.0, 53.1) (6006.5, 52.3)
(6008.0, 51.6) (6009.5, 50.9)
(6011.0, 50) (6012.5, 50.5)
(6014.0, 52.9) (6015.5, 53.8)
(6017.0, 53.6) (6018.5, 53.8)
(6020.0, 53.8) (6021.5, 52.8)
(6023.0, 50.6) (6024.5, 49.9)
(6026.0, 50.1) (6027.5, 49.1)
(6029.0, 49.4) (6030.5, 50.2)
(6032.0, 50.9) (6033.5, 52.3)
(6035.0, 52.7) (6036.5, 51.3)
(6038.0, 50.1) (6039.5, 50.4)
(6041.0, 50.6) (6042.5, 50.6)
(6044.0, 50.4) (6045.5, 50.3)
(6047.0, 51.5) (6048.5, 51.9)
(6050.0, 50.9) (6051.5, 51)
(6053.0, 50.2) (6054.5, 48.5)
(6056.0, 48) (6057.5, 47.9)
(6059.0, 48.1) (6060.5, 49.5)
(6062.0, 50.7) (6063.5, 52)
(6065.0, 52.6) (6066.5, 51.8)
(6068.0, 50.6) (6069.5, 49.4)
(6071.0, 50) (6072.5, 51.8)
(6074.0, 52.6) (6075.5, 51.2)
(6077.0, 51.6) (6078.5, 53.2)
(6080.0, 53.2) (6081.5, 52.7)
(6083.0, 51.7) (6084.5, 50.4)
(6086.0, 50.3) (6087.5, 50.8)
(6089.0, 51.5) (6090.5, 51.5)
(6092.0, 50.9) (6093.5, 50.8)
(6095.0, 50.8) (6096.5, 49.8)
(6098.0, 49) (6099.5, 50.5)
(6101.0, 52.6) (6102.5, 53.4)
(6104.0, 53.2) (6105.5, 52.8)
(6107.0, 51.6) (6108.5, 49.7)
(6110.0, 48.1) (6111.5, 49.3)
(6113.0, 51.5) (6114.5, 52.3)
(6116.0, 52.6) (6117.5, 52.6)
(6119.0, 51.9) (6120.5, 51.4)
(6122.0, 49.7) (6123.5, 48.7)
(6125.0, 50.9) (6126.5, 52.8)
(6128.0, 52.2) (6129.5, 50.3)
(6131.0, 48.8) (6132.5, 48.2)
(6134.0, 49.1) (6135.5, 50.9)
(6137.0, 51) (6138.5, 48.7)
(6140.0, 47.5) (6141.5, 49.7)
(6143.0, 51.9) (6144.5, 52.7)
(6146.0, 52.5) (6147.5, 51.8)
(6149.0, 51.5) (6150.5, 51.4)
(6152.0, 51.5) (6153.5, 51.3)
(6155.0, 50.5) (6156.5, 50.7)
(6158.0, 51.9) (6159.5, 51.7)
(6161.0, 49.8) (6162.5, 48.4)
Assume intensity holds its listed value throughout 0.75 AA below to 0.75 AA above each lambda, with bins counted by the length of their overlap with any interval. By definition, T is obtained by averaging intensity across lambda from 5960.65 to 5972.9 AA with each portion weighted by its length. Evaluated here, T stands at 52.9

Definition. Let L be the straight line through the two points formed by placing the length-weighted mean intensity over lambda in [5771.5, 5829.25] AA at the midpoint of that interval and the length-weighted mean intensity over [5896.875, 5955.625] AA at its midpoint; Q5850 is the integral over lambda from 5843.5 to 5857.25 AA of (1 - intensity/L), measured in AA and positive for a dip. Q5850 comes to -0.3 AA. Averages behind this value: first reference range 51.3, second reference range 50.6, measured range 52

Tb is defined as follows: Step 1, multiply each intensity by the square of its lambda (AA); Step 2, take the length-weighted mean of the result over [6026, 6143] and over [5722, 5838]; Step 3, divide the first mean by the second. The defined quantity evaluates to 1.09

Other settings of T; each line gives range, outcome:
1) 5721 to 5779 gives 51.8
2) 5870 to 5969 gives 51.1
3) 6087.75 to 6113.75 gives 51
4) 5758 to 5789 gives 50.7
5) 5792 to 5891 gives 51.9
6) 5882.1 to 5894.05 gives 50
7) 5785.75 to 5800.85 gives 50.9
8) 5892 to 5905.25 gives 50.3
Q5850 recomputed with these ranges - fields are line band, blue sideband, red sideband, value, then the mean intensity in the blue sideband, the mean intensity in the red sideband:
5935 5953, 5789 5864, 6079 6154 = 0.38 AA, 51.9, 51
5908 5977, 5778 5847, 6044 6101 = 0.18 AA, 51.9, 50.8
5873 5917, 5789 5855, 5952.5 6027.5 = 0.87 AA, 52.1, 52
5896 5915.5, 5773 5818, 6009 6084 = 0.41 AA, 51.5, 51.1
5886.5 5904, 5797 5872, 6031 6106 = 0.68 AA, 51.9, 51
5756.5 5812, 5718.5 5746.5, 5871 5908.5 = -0.87 AA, 51.1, 51.2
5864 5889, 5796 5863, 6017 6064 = -0.32 AA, 51.9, 50.7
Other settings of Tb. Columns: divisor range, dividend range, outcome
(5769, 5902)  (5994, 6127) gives 1.07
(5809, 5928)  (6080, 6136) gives 1.08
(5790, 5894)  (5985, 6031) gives 1.06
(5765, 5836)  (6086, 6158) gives 1.10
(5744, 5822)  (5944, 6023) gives 1.08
